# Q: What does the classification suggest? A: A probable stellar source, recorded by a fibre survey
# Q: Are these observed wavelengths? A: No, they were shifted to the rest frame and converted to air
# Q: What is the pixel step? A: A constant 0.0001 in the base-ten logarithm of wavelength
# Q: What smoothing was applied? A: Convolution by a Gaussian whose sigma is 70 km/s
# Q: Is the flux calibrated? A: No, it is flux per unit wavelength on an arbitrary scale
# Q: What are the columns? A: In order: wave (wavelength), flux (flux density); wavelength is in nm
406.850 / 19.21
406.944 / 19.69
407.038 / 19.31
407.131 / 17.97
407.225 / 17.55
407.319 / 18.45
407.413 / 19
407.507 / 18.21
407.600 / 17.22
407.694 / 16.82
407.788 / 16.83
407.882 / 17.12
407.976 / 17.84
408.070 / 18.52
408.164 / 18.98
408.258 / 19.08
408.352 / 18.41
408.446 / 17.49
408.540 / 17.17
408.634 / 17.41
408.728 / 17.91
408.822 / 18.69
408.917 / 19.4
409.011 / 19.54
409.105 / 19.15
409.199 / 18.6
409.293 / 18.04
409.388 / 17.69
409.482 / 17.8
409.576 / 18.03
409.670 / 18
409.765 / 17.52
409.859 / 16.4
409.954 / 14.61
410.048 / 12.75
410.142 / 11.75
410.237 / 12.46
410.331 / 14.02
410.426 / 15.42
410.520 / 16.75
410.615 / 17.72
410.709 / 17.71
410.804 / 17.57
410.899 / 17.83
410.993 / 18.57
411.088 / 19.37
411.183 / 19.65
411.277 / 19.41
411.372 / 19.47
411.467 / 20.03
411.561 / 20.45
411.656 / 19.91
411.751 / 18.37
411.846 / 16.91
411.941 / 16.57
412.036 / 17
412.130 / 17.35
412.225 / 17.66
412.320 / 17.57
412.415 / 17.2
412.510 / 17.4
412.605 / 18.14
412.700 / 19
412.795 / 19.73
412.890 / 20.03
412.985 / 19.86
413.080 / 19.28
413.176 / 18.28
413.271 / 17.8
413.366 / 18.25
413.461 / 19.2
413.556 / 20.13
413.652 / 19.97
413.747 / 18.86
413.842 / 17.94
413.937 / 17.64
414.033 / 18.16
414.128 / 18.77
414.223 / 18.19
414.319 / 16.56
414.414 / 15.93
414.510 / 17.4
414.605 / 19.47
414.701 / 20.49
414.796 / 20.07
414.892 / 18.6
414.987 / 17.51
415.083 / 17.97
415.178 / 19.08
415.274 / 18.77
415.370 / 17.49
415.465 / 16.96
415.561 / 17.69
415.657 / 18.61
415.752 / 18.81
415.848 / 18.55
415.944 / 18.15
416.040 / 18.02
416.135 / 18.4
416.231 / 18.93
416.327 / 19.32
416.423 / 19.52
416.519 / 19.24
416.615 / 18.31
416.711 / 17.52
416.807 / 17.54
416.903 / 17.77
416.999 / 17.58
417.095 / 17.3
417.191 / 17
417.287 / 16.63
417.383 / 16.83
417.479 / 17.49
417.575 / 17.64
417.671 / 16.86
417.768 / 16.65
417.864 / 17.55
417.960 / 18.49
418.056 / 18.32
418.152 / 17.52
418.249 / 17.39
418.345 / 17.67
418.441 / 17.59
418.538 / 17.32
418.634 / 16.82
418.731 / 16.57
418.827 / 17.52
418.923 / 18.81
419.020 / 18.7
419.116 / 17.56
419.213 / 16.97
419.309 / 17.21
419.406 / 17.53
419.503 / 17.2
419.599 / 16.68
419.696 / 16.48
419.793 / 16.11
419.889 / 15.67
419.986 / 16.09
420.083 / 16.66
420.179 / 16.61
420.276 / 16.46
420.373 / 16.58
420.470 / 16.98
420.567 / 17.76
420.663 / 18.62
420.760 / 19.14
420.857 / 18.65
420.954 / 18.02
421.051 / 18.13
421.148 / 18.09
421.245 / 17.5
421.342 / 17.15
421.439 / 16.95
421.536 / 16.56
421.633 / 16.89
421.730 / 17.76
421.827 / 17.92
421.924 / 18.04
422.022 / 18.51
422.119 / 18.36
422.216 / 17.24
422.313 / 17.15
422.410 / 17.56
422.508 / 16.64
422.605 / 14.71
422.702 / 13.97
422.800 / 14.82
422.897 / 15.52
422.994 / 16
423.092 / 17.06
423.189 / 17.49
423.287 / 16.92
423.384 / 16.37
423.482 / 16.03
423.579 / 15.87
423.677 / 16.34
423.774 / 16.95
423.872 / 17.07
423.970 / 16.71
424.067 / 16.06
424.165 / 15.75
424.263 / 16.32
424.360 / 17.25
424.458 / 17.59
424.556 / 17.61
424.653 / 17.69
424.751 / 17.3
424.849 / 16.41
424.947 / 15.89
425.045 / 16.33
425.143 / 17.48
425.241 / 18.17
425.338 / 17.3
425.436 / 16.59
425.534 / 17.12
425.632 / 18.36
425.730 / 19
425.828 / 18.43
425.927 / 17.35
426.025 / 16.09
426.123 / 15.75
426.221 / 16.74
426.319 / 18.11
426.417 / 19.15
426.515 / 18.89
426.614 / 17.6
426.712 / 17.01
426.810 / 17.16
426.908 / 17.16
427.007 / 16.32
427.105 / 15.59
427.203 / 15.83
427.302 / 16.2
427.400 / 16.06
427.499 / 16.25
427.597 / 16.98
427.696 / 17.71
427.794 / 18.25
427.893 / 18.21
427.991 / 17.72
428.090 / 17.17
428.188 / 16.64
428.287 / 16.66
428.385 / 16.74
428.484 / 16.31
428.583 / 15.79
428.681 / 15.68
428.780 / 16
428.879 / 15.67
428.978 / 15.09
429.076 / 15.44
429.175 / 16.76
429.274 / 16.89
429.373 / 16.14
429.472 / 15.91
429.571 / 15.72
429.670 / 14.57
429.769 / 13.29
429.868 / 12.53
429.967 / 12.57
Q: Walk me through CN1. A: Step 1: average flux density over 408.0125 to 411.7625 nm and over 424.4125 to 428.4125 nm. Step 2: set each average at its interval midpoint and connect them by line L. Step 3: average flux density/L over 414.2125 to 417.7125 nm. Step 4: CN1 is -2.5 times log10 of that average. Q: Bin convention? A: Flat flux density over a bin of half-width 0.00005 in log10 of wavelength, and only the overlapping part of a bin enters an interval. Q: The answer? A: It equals -0.03 mag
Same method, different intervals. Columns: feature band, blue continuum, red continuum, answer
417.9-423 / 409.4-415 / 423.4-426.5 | 0.01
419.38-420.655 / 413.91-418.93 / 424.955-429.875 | 0.05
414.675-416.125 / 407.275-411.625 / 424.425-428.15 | -0.06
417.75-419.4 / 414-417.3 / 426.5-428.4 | 0.02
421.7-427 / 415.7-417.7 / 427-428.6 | 0.01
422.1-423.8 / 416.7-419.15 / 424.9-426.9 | 0.07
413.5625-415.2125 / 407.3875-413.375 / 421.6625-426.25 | -0.05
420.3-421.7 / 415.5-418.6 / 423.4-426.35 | -0.01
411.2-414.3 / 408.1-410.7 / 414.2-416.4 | -0.05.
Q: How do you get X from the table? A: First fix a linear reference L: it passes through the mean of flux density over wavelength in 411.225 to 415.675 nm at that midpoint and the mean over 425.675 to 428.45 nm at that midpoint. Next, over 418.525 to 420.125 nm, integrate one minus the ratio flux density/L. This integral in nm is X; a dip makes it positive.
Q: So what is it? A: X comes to 0.076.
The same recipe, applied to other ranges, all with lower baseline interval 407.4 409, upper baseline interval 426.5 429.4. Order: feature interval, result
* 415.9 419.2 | -0.077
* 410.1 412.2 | 0.038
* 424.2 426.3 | -0.044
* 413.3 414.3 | -0.057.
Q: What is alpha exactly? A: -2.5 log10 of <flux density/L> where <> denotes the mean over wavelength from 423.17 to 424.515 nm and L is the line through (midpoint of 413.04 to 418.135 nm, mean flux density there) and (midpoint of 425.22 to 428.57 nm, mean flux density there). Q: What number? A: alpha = 0.05 mag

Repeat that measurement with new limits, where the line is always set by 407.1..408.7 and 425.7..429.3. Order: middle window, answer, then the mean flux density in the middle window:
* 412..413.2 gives -0.04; 18.4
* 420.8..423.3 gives 0.01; 17.1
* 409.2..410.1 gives 0.06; 16.8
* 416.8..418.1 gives 0.00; 17.4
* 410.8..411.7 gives -0.09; 19.3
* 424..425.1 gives 0.02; 16.8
